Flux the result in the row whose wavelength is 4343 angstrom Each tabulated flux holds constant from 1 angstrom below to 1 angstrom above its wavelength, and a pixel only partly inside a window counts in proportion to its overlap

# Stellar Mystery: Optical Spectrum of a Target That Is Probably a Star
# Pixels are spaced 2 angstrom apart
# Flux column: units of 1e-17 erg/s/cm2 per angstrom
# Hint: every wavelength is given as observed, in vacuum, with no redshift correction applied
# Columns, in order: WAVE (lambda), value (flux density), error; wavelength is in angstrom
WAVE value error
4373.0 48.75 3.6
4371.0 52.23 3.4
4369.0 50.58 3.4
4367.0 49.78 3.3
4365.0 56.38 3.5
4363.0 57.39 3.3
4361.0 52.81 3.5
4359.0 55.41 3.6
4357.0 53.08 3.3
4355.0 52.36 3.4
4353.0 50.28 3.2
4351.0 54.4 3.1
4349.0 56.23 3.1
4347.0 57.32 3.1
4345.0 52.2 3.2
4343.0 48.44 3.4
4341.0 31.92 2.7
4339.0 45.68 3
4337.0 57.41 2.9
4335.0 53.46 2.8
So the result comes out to 48.44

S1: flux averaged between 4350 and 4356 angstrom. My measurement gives 52.3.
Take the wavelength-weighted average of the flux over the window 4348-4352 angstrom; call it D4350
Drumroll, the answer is 55.3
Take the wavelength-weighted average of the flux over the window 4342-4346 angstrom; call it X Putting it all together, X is 50.3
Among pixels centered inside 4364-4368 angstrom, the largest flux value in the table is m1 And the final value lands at 56.38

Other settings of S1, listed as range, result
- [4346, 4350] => 56.8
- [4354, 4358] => 52.7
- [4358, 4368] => 54.4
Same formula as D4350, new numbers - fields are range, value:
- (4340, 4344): 40.2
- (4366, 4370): 50.2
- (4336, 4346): 47.1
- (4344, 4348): 54.8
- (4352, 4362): 52.8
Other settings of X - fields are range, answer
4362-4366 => 56.9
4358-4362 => 54.1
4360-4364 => 55.1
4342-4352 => 53.7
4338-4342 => 38.8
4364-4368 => 53.1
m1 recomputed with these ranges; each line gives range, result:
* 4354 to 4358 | 53.08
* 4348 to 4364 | 57.39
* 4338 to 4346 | 52.2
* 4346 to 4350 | 57.32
